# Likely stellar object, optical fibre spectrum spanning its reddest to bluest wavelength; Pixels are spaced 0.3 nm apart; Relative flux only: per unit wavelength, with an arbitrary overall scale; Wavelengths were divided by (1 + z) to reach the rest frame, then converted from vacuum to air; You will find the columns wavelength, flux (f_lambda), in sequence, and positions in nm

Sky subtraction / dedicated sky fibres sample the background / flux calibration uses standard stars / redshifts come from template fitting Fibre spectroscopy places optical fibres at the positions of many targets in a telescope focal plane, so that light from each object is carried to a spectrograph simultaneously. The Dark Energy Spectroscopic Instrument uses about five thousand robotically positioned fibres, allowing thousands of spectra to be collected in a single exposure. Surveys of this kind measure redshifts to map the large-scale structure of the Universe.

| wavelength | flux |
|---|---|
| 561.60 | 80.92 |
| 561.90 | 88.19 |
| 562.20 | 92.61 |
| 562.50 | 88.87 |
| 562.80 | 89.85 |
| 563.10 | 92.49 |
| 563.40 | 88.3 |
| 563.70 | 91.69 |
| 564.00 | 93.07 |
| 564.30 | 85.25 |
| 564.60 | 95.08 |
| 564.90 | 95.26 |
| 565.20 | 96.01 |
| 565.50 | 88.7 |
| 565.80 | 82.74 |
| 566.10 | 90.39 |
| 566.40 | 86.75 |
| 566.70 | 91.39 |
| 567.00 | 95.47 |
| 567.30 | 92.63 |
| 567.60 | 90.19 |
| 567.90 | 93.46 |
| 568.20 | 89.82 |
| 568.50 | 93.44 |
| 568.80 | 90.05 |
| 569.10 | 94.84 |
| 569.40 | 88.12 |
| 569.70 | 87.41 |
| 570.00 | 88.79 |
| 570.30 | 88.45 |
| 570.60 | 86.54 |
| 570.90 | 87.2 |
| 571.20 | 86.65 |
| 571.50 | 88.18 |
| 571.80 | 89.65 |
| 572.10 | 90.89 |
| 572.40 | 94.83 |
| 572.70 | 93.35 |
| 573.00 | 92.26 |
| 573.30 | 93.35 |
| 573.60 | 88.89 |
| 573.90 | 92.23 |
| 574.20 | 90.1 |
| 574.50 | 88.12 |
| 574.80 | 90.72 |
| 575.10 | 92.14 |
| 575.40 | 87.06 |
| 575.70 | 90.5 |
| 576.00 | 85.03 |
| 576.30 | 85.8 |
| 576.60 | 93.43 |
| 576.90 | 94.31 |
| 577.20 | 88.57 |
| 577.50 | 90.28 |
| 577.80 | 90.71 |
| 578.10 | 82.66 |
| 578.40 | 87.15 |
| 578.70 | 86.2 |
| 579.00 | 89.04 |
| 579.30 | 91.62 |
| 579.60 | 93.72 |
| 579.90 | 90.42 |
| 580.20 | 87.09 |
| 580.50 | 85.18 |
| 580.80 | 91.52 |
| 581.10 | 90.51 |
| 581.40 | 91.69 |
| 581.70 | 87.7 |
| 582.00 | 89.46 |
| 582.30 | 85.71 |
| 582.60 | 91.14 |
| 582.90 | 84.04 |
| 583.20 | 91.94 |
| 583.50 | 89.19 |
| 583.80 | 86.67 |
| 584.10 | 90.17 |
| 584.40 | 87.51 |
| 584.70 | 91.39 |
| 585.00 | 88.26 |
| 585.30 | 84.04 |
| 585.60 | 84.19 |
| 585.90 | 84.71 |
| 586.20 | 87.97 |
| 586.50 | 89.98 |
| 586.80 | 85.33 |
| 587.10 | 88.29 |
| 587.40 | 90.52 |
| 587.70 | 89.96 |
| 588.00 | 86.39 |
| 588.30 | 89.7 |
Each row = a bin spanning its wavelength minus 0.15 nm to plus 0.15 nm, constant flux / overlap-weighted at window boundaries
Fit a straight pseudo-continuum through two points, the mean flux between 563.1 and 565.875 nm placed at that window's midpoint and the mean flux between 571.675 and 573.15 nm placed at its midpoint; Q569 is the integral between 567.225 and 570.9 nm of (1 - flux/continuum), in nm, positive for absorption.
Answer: 0.063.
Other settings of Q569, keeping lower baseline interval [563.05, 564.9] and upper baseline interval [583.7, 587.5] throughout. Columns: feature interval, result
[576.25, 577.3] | -0.02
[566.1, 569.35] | -0.04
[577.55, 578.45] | 0.02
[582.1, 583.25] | 0.00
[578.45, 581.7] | -0.04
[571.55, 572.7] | -0.02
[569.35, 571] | 0.04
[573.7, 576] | -0.01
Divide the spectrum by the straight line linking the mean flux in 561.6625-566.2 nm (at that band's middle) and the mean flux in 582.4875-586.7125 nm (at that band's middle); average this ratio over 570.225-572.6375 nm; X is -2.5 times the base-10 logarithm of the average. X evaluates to 0.00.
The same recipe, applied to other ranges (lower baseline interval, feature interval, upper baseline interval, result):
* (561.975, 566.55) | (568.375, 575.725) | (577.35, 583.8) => -0.006 mag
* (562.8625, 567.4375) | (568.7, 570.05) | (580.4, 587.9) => 0.006 mag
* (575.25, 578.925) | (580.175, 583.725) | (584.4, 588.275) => -0.009 mag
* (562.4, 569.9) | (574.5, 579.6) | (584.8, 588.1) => -0.003 mag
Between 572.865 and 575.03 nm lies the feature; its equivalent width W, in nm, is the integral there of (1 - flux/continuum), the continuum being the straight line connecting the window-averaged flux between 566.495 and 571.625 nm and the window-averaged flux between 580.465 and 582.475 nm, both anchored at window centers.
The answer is -0.03 nm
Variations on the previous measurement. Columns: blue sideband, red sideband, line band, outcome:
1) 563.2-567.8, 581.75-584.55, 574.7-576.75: 0.01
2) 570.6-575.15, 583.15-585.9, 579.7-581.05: 0.00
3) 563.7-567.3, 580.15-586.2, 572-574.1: -0.06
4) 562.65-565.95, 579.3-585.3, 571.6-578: -0.05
